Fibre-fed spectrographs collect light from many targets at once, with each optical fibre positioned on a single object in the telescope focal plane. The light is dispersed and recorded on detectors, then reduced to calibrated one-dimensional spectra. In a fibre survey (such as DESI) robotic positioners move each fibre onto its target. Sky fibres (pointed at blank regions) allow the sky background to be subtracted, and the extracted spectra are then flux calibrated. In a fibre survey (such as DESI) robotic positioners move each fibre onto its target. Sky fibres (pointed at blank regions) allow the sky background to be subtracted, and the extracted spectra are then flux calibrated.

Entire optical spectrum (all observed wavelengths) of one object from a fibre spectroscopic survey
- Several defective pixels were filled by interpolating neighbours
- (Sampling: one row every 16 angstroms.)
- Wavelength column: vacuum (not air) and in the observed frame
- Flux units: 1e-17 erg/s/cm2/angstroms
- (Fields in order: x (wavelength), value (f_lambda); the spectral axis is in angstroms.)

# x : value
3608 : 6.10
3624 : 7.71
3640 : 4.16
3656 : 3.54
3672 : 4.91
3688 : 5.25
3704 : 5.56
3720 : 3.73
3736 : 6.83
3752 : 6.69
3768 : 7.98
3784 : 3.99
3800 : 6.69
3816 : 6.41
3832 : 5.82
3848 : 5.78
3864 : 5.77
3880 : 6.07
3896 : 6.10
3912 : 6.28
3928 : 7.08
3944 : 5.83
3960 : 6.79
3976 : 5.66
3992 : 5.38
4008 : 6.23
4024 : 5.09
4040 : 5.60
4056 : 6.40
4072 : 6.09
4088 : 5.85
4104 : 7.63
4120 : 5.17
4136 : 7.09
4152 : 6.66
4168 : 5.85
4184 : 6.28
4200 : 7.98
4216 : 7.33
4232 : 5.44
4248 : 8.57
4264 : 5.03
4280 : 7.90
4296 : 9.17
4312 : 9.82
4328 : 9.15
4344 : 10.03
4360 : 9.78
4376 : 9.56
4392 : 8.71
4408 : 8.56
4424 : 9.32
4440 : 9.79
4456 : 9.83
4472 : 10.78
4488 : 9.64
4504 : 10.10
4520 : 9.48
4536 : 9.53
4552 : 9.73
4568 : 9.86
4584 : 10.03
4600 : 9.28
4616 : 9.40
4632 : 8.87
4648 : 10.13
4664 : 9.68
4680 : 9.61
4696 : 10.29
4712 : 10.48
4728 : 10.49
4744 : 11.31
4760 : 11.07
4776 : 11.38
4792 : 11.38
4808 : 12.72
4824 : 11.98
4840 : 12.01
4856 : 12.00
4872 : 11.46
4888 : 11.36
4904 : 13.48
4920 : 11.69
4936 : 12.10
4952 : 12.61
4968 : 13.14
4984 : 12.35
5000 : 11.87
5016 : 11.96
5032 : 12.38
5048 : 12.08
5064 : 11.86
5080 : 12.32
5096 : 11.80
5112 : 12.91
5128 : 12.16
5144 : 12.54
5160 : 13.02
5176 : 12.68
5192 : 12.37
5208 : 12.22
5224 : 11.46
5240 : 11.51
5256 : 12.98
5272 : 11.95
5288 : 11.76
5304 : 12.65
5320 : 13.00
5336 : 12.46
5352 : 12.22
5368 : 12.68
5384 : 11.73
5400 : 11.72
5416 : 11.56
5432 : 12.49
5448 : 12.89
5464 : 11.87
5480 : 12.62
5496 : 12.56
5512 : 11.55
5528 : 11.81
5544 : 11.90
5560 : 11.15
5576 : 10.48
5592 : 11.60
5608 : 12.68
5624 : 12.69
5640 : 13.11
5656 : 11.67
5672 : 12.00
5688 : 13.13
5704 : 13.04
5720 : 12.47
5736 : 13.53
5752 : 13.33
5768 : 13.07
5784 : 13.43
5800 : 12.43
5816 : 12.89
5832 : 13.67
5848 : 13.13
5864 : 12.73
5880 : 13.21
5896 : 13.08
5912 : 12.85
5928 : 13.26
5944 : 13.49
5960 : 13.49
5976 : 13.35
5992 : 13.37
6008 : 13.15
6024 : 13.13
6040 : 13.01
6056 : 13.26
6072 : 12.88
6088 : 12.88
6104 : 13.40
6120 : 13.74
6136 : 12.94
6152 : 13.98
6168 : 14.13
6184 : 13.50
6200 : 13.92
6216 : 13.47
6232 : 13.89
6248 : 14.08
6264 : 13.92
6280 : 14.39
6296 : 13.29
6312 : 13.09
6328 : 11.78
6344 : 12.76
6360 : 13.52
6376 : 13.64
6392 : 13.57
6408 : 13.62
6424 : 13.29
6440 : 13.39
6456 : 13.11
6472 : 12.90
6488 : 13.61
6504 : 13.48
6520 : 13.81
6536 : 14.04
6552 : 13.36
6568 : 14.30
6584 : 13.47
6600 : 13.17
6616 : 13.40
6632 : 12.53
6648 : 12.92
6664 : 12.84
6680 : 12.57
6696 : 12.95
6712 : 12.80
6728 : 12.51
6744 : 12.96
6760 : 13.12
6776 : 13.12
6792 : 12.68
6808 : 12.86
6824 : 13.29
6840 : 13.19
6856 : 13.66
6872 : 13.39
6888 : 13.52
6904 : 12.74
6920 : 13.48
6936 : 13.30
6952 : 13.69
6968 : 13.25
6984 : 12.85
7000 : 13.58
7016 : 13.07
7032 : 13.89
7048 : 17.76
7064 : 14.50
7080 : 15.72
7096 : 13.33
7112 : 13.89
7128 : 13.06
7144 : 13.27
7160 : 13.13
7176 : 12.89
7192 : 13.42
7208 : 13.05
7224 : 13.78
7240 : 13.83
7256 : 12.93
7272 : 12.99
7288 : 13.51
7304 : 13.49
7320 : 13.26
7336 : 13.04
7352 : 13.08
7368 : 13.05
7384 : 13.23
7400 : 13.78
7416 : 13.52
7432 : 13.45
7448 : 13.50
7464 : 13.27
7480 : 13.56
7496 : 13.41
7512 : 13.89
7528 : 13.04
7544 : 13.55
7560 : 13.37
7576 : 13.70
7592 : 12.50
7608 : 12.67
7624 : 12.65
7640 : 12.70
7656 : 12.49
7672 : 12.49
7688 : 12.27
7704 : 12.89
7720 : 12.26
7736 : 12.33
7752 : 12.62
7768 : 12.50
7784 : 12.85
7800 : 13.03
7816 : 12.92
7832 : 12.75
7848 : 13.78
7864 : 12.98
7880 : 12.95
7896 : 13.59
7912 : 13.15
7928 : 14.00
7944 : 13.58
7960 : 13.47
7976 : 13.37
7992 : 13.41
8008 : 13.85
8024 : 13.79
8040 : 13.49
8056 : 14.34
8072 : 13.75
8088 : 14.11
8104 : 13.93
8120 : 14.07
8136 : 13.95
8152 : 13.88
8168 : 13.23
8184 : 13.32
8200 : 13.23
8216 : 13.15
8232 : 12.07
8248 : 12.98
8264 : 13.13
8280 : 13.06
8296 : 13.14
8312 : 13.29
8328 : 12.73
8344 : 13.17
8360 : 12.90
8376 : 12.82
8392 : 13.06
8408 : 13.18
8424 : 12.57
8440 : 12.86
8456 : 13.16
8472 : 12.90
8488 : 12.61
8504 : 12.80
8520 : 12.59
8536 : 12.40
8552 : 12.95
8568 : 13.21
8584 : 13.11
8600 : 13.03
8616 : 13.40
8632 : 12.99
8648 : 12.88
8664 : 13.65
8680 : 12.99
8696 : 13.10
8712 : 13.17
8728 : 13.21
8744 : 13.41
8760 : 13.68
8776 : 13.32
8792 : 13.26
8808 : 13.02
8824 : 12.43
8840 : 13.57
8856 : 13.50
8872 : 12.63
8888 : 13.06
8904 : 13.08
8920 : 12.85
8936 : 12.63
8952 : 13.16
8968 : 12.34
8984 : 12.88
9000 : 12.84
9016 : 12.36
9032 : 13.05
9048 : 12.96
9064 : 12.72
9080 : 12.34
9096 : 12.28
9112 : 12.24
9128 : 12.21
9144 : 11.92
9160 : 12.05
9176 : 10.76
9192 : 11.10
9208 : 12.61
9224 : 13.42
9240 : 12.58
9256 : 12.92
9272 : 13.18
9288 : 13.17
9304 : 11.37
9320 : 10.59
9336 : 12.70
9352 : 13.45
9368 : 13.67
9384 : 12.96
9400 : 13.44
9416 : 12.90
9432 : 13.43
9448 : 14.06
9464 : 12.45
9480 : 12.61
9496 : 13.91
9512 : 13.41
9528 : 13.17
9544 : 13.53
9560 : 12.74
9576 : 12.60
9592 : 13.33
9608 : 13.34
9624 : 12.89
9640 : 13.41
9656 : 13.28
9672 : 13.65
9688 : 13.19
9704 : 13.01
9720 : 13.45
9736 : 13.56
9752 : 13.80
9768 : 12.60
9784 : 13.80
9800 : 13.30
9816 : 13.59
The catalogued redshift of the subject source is 0.075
